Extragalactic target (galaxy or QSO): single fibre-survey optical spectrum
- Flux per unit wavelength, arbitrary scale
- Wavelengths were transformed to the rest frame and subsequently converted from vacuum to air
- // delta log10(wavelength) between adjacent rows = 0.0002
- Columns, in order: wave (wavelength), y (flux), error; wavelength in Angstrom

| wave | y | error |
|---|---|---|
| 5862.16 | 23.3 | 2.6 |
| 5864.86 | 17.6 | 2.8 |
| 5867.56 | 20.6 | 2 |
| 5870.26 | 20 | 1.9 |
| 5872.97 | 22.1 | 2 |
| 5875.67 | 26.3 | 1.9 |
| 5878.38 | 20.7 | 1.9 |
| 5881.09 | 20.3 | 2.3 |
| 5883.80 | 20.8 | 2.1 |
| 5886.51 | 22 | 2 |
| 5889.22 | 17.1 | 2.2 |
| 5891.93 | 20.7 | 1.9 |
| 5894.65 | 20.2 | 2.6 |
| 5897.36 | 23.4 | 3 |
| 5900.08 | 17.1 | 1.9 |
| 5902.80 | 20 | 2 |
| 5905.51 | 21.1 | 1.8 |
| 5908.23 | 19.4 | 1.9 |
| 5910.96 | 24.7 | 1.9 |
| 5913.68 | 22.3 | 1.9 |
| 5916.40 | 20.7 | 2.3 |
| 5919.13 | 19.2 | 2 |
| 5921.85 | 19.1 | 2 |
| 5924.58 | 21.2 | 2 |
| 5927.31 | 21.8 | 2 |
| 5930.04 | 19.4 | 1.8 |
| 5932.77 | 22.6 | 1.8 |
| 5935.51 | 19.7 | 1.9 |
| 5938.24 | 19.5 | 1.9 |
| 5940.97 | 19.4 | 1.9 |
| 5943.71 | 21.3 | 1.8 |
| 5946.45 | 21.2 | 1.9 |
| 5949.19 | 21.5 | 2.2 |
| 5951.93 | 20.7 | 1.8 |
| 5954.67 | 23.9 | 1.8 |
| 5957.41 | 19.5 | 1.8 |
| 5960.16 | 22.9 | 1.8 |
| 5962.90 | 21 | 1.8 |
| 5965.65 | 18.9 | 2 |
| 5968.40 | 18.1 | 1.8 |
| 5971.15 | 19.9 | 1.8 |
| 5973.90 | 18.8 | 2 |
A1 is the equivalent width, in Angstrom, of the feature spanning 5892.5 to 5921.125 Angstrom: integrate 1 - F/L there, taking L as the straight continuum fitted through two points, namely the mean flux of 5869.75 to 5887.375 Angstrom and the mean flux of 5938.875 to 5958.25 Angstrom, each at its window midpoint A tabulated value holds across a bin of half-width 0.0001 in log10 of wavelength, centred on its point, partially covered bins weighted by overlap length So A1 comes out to 1.0 Angstrom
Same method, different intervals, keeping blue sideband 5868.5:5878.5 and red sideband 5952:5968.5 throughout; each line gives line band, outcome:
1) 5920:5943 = 1.1 Angstrom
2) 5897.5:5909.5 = 1.1 Angstrom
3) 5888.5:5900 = 1.0 Angstrom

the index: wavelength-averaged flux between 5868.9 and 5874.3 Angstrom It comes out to 21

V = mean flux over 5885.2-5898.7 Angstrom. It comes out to 20.7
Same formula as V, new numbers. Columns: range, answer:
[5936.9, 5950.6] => 20.6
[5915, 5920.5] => 20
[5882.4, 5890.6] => 20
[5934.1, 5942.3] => 19.6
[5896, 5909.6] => 20.2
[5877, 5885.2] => 20.6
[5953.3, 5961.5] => 22.1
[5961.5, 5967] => 20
